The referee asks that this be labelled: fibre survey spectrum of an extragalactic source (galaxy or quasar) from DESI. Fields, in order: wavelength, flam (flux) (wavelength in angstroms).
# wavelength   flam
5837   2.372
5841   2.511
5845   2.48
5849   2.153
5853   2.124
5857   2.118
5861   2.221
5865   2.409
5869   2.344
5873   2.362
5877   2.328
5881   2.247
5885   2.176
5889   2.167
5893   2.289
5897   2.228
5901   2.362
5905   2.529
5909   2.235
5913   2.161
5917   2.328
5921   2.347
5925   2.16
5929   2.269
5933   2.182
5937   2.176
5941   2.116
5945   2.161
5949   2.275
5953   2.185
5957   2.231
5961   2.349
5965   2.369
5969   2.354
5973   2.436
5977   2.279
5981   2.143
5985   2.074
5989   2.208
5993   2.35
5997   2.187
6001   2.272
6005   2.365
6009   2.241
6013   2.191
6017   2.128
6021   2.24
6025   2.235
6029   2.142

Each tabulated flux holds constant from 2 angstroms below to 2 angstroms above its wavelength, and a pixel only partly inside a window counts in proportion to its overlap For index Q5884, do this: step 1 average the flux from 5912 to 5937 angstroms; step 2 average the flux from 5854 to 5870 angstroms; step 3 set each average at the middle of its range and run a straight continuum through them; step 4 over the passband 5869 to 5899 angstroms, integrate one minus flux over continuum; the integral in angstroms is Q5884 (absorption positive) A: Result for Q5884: -0.1 angstroms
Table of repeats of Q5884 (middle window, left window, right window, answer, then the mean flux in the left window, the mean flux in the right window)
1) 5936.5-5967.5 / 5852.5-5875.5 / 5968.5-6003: 0.3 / 2.27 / 2.25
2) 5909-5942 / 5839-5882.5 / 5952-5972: 1.2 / 2.3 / 2.31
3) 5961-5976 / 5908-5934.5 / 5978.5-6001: -1.1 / 2.24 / 2.2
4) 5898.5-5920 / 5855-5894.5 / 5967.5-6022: -0.6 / 2.27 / 2.25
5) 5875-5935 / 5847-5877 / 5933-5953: -1.4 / 2.25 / 2.18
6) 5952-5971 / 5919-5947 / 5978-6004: -0.8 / 2.2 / 2.21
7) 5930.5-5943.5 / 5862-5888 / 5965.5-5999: 0.7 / 2.3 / 2.26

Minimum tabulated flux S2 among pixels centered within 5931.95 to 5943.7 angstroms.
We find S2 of 2.116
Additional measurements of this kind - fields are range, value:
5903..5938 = 2.16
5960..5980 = 2.279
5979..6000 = 2.074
